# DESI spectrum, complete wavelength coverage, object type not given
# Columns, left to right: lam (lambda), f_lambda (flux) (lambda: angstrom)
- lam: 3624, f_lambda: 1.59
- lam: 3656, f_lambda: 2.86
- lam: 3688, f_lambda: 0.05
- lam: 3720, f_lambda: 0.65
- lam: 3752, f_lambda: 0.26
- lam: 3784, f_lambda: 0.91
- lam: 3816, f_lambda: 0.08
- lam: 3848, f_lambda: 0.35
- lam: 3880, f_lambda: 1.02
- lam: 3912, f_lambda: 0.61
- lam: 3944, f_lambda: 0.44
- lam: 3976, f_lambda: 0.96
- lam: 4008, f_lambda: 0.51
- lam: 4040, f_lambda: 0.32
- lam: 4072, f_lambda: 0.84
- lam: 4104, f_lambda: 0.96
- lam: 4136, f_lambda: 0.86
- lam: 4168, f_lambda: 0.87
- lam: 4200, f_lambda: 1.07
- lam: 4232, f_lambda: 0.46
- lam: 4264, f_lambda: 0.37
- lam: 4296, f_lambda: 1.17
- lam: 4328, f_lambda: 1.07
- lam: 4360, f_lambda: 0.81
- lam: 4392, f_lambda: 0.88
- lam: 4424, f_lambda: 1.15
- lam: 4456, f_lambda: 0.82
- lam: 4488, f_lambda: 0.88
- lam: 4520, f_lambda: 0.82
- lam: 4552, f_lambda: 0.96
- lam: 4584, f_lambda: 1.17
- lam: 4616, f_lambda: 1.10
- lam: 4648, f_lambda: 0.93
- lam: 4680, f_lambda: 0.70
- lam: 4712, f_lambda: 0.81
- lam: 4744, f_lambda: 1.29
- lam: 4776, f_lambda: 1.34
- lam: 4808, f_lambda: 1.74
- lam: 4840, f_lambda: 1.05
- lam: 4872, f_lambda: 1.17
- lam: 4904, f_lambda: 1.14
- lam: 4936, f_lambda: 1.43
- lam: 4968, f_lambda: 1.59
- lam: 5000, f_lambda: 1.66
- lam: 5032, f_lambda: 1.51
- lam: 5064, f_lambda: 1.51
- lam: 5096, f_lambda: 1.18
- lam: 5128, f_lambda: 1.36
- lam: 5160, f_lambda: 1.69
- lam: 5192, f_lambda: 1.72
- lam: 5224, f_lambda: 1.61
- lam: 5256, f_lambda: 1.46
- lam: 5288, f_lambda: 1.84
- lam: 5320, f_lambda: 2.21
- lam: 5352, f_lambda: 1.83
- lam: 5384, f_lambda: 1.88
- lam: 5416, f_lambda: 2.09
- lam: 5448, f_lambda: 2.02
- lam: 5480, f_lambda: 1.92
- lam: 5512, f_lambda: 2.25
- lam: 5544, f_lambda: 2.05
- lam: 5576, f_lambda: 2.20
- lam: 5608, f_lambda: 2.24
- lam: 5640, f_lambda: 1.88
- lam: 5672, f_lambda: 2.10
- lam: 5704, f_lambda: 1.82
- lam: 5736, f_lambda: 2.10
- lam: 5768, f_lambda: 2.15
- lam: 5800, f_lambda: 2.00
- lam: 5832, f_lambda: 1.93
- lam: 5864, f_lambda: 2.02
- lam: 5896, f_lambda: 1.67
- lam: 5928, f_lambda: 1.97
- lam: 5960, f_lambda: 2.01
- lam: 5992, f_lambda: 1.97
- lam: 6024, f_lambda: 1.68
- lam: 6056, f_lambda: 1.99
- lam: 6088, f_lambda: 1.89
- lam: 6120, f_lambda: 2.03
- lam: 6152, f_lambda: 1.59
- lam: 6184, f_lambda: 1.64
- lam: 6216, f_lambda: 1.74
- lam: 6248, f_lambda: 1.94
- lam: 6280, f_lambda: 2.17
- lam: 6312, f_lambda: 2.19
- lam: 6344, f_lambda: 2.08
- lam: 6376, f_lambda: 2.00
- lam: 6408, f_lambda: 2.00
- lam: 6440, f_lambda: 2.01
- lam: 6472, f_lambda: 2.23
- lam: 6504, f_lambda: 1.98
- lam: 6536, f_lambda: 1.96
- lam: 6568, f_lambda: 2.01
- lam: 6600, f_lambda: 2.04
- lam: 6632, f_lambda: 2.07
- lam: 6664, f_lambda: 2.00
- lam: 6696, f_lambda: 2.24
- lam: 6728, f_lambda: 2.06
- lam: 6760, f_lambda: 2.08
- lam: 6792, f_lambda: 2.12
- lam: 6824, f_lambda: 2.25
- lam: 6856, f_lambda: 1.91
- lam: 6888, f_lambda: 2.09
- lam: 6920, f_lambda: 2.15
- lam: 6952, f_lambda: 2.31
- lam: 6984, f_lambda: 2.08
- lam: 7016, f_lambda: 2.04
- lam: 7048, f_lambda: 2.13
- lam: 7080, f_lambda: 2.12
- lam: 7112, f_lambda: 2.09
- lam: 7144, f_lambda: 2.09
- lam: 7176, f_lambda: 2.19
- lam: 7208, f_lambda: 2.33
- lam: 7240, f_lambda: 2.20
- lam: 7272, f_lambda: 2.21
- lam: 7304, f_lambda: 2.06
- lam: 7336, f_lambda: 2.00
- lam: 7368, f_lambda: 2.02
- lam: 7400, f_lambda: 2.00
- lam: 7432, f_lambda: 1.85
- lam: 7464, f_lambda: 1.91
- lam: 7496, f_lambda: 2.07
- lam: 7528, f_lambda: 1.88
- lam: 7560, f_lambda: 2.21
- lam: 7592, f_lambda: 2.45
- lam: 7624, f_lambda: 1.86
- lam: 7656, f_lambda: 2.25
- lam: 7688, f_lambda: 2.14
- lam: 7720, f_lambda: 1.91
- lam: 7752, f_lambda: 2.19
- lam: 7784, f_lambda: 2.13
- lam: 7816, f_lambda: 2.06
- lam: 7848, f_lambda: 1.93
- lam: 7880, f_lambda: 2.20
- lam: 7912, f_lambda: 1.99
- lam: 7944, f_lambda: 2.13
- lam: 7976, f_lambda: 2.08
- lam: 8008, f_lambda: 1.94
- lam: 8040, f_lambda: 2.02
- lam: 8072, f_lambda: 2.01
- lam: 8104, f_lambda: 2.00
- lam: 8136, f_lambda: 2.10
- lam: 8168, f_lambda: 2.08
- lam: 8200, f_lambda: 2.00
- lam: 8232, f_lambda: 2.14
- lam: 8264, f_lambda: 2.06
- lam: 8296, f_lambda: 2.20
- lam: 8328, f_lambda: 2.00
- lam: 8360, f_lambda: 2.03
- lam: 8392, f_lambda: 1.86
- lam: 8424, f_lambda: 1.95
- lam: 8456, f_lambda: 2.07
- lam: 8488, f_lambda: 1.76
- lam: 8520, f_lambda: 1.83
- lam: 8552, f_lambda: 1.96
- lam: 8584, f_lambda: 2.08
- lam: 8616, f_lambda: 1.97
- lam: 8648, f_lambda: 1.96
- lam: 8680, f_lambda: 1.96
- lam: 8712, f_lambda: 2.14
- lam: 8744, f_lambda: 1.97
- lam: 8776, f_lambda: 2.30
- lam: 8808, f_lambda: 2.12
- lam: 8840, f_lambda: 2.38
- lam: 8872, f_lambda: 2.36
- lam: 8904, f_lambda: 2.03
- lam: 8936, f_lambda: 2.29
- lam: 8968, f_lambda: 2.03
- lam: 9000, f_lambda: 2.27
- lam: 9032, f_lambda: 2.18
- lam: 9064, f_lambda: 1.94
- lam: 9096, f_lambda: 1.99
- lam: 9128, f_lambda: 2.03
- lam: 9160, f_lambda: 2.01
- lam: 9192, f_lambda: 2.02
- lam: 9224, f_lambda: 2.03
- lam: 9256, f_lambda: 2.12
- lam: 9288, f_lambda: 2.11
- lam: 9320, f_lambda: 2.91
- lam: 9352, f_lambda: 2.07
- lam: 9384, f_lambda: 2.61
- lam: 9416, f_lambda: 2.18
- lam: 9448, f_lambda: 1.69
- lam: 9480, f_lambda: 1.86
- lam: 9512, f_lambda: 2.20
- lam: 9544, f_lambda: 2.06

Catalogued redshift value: 0.188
